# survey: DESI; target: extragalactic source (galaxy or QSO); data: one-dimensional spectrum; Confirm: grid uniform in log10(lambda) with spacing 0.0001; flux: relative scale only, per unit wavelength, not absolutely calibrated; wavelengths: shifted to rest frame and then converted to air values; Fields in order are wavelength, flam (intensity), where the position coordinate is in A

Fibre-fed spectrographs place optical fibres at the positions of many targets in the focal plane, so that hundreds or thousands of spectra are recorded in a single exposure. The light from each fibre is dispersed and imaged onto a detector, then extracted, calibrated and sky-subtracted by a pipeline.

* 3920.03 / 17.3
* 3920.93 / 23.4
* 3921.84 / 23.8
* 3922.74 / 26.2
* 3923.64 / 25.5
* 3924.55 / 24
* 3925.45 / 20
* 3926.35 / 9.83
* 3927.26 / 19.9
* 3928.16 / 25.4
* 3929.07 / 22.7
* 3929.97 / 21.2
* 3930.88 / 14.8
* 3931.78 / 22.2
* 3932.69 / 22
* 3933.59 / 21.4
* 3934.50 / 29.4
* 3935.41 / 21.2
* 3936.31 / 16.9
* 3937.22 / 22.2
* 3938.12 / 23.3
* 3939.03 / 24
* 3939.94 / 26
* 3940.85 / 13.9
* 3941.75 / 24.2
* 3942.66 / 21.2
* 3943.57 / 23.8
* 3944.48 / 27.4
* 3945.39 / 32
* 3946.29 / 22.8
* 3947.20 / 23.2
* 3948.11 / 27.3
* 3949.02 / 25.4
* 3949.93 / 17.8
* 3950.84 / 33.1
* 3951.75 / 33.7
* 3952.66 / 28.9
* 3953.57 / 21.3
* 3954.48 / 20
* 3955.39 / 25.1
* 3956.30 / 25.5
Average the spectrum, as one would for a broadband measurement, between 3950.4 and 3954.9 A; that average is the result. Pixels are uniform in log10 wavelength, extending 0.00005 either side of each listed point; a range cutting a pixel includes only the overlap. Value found 27.4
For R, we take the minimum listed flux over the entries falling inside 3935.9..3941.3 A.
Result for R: 13.9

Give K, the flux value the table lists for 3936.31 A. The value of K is 16.9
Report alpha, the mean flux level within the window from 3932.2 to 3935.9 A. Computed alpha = 23.4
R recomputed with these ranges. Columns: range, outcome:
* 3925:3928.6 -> 9.83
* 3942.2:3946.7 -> 21.2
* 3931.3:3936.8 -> 16.9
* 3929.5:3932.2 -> 14.8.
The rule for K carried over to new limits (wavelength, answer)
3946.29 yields 22.8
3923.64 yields 25.5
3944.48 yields 27.4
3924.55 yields 24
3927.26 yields 19.9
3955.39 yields 25.1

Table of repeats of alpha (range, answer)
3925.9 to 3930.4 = 19.8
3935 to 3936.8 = 19.1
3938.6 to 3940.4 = 24.9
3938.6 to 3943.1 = 21.8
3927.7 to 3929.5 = 24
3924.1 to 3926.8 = 18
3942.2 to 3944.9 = 24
